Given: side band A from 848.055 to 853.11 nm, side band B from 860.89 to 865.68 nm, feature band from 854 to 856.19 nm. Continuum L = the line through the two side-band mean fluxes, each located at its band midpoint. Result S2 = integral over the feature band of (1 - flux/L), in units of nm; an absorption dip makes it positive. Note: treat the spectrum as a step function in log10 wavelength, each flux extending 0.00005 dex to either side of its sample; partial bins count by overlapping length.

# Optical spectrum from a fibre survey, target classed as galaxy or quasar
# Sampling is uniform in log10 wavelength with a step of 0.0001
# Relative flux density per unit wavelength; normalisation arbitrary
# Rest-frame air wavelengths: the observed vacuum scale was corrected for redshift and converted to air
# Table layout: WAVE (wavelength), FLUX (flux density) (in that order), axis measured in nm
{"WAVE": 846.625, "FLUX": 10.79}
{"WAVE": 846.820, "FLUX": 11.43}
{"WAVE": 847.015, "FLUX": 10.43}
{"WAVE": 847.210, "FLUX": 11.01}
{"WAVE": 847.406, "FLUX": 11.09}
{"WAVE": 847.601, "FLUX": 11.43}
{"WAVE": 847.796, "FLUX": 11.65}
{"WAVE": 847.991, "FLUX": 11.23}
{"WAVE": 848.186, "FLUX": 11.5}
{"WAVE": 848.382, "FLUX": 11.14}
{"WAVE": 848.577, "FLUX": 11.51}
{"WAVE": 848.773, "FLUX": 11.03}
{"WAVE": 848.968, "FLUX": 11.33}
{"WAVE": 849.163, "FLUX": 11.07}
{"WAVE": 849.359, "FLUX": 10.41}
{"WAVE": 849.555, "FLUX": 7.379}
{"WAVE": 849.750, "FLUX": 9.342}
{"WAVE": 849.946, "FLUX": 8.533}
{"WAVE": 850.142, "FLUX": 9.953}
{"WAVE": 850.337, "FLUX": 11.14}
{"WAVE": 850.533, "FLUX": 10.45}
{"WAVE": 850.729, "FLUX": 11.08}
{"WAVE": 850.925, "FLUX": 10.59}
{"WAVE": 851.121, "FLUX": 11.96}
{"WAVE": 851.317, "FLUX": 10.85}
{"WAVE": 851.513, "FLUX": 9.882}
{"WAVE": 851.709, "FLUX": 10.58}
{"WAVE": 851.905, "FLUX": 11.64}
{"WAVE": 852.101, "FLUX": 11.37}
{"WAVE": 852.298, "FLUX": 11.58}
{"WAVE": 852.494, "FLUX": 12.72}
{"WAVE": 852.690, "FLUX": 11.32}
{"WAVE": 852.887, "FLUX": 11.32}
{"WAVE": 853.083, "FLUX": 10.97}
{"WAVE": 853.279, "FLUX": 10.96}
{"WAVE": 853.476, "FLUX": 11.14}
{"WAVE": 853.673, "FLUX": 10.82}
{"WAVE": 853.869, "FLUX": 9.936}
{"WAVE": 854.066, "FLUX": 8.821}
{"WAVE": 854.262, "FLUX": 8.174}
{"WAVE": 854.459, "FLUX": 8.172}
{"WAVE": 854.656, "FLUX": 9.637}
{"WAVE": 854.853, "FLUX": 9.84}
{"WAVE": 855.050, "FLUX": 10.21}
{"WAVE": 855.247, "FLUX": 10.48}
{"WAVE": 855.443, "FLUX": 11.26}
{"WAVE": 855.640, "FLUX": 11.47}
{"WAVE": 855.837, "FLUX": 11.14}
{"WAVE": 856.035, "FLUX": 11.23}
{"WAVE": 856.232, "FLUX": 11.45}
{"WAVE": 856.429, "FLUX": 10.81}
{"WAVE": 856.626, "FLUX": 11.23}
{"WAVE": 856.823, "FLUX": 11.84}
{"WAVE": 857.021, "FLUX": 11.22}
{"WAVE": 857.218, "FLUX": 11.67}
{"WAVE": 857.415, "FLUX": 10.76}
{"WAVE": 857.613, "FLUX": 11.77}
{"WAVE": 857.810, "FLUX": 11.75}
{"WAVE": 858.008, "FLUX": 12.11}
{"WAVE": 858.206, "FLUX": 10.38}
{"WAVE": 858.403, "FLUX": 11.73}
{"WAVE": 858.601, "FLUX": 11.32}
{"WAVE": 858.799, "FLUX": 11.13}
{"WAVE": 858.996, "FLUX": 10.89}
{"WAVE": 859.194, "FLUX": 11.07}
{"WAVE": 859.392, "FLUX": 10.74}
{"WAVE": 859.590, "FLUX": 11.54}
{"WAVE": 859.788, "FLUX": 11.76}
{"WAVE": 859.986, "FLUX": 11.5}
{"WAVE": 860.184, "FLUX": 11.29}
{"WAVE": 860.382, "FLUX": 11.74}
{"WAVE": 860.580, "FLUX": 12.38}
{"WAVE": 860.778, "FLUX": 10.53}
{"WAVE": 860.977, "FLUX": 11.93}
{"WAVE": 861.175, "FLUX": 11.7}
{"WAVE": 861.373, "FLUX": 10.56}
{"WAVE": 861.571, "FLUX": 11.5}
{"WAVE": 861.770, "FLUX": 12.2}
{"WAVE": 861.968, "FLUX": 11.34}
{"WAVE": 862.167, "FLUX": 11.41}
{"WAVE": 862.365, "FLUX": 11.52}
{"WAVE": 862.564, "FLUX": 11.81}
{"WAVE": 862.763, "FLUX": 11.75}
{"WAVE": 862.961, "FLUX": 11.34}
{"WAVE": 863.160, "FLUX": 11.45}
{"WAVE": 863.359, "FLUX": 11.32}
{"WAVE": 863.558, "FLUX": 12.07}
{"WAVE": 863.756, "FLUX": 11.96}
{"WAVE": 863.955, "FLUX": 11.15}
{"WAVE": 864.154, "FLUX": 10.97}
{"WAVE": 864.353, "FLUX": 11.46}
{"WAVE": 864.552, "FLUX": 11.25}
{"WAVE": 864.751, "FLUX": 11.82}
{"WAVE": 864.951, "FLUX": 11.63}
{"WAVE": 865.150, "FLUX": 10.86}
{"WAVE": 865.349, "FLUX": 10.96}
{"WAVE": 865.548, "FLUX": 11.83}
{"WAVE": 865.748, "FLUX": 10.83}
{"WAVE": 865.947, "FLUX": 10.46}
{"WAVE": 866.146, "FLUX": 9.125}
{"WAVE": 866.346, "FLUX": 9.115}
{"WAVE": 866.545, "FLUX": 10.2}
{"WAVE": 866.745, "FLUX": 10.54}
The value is 0.19 nm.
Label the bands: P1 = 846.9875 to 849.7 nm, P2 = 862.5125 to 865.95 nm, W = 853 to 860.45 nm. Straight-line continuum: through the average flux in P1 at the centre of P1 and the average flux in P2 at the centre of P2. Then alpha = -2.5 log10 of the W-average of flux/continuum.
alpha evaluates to 0.025 mag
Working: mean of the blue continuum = 10.9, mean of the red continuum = 11.4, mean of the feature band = 10.9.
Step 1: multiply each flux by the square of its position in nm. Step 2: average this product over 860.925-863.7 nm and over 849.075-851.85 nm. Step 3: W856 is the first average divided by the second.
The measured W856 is 1.16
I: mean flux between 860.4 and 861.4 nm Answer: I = 11.5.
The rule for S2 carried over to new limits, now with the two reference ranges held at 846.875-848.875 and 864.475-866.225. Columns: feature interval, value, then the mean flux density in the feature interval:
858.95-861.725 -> -0.09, 11.4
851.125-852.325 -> 0.01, 11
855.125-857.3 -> -0.03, 11.2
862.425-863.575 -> -0.06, 11.6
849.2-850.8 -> 0.20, 9.81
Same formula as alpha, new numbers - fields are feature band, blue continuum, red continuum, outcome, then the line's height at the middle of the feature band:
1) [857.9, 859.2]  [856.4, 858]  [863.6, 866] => 0.02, 11.4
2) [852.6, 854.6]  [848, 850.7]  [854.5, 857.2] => 0.06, 10.7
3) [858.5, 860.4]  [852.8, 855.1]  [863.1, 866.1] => -0.06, 10.7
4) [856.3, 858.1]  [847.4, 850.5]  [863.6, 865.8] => -0.04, 11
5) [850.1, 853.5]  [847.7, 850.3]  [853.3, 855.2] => -0.11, 10.1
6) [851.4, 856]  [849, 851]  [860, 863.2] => -0.01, 10.5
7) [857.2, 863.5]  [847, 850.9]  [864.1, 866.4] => -0.06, 10.8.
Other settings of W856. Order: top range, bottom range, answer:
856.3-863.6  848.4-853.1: 1.09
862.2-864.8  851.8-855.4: 1.12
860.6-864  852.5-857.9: 1.09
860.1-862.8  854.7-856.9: 1.07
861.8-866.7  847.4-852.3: 1.07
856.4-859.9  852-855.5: 1.09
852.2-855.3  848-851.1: 1.00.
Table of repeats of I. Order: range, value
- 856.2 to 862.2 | 11.4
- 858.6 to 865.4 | 11.4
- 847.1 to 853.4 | 10.9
